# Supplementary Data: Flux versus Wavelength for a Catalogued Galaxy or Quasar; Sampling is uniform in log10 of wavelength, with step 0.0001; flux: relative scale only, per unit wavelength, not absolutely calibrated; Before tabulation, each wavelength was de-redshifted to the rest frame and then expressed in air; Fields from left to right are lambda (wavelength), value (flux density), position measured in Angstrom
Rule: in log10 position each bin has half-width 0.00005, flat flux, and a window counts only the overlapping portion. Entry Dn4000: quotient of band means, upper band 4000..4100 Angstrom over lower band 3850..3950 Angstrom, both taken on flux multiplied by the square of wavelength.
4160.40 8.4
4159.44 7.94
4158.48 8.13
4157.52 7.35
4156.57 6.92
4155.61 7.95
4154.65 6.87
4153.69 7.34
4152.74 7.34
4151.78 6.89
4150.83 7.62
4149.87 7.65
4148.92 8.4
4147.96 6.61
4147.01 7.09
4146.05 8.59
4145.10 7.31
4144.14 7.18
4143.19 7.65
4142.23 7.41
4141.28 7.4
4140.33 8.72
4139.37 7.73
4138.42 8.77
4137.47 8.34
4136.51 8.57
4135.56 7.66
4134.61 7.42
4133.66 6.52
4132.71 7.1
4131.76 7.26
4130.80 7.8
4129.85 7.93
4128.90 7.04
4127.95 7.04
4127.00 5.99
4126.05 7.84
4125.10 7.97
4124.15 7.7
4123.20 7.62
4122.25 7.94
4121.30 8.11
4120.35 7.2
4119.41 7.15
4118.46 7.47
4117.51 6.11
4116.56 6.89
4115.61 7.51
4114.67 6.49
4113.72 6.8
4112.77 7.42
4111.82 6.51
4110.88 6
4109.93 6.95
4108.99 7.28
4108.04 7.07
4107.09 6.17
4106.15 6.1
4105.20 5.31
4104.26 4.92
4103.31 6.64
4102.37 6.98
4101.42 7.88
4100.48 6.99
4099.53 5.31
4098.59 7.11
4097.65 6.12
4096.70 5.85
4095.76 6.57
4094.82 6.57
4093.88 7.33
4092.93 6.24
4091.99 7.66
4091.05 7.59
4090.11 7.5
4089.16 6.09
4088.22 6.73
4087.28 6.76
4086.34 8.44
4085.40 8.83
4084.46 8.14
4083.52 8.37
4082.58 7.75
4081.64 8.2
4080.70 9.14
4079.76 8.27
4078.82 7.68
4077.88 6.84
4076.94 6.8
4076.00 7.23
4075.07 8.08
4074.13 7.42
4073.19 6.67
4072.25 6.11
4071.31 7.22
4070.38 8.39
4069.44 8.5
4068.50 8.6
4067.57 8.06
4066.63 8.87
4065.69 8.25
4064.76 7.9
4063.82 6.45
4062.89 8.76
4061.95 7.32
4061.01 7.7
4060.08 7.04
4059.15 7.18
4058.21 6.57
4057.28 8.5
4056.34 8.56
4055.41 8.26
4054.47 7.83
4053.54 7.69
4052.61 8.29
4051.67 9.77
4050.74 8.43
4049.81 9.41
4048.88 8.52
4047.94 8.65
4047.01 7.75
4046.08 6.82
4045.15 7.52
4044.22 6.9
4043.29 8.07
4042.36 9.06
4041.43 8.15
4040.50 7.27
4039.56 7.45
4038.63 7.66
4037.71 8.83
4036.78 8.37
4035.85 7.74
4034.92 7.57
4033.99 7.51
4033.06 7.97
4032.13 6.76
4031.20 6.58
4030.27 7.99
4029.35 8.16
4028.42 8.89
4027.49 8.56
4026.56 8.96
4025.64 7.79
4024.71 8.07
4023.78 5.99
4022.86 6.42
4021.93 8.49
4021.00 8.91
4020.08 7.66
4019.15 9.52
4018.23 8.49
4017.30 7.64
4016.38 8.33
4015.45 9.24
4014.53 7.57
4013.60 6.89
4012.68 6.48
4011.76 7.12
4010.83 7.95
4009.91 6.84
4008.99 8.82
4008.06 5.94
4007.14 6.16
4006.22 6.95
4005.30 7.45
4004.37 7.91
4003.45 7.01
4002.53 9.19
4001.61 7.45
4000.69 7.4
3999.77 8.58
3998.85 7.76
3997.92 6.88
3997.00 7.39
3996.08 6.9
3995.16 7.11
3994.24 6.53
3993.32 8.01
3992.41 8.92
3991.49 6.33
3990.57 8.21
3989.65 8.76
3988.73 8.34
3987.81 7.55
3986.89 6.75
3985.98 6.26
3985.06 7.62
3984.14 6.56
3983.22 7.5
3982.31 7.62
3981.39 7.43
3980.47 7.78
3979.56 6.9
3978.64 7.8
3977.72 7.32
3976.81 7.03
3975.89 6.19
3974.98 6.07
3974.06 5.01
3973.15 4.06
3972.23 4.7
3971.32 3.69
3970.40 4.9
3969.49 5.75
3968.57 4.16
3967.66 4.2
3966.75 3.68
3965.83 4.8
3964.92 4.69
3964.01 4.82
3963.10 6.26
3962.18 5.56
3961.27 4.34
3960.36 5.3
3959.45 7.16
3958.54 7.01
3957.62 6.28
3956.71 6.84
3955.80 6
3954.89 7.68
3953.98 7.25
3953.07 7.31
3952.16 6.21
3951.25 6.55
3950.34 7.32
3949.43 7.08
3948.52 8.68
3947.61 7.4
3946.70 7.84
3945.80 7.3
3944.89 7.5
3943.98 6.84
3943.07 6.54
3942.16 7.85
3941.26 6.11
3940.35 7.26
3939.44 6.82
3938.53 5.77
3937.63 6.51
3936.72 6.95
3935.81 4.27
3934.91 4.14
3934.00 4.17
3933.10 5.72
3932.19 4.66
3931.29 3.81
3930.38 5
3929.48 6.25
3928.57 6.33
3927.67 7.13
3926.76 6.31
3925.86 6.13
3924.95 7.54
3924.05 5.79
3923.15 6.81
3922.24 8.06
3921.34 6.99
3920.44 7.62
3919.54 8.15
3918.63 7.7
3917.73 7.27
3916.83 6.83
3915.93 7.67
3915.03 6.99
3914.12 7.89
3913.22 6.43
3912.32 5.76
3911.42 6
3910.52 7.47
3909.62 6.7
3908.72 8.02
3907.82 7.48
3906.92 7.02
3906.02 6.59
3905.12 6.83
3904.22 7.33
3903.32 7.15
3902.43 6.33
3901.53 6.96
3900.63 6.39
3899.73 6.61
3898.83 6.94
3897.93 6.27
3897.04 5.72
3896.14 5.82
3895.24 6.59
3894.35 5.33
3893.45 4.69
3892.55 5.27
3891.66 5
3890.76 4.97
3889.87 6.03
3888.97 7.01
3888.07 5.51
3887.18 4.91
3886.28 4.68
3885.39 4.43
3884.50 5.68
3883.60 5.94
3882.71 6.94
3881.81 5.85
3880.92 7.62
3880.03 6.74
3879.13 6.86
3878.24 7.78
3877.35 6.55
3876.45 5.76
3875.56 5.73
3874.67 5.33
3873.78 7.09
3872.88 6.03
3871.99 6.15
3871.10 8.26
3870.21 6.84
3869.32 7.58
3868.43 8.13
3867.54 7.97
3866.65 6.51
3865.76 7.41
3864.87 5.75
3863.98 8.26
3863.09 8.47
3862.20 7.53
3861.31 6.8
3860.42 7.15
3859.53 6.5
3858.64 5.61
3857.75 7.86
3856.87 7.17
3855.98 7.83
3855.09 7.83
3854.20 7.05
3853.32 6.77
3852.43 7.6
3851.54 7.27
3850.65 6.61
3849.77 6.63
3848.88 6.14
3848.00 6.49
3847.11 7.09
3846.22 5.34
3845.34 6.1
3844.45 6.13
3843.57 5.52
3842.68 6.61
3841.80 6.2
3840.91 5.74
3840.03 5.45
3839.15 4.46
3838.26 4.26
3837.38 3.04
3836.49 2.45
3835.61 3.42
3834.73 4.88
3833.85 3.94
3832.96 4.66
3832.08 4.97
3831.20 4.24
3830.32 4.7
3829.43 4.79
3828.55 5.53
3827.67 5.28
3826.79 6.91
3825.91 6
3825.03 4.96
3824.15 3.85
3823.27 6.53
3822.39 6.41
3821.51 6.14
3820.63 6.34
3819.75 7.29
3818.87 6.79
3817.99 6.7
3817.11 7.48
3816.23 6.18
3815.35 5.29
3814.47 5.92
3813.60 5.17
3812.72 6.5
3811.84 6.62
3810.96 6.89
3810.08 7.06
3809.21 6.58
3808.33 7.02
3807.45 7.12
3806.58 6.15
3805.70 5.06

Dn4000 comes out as 1.3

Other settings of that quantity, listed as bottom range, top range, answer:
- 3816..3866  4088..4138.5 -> 1.33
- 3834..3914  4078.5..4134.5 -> 1.26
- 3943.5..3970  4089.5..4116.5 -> 1.15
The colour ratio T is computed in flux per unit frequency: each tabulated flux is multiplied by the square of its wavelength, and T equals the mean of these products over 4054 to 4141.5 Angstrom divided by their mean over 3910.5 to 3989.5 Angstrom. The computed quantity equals 1.23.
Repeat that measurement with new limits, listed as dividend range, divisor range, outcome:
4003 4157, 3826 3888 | 1.36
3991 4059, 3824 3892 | 1.39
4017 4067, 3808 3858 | 1.49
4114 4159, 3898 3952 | 1.24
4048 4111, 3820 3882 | 1.34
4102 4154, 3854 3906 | 1.26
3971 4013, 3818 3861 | 1.31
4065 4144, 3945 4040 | 1.09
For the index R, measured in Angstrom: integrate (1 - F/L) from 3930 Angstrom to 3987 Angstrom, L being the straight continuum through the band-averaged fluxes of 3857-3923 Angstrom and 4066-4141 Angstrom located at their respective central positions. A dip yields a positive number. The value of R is 5.8 Angstrom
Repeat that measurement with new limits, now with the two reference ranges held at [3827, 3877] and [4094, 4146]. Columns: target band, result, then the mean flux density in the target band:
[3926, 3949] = 0.7 Angstrom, 6.29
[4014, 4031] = -3.4 Angstrom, 8.12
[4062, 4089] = -3.2 Angstrom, 7.78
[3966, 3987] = 1.9 Angstrom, 6.02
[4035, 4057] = -4.1 Angstrom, 8.12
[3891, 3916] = -0.6 Angstrom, 6.51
